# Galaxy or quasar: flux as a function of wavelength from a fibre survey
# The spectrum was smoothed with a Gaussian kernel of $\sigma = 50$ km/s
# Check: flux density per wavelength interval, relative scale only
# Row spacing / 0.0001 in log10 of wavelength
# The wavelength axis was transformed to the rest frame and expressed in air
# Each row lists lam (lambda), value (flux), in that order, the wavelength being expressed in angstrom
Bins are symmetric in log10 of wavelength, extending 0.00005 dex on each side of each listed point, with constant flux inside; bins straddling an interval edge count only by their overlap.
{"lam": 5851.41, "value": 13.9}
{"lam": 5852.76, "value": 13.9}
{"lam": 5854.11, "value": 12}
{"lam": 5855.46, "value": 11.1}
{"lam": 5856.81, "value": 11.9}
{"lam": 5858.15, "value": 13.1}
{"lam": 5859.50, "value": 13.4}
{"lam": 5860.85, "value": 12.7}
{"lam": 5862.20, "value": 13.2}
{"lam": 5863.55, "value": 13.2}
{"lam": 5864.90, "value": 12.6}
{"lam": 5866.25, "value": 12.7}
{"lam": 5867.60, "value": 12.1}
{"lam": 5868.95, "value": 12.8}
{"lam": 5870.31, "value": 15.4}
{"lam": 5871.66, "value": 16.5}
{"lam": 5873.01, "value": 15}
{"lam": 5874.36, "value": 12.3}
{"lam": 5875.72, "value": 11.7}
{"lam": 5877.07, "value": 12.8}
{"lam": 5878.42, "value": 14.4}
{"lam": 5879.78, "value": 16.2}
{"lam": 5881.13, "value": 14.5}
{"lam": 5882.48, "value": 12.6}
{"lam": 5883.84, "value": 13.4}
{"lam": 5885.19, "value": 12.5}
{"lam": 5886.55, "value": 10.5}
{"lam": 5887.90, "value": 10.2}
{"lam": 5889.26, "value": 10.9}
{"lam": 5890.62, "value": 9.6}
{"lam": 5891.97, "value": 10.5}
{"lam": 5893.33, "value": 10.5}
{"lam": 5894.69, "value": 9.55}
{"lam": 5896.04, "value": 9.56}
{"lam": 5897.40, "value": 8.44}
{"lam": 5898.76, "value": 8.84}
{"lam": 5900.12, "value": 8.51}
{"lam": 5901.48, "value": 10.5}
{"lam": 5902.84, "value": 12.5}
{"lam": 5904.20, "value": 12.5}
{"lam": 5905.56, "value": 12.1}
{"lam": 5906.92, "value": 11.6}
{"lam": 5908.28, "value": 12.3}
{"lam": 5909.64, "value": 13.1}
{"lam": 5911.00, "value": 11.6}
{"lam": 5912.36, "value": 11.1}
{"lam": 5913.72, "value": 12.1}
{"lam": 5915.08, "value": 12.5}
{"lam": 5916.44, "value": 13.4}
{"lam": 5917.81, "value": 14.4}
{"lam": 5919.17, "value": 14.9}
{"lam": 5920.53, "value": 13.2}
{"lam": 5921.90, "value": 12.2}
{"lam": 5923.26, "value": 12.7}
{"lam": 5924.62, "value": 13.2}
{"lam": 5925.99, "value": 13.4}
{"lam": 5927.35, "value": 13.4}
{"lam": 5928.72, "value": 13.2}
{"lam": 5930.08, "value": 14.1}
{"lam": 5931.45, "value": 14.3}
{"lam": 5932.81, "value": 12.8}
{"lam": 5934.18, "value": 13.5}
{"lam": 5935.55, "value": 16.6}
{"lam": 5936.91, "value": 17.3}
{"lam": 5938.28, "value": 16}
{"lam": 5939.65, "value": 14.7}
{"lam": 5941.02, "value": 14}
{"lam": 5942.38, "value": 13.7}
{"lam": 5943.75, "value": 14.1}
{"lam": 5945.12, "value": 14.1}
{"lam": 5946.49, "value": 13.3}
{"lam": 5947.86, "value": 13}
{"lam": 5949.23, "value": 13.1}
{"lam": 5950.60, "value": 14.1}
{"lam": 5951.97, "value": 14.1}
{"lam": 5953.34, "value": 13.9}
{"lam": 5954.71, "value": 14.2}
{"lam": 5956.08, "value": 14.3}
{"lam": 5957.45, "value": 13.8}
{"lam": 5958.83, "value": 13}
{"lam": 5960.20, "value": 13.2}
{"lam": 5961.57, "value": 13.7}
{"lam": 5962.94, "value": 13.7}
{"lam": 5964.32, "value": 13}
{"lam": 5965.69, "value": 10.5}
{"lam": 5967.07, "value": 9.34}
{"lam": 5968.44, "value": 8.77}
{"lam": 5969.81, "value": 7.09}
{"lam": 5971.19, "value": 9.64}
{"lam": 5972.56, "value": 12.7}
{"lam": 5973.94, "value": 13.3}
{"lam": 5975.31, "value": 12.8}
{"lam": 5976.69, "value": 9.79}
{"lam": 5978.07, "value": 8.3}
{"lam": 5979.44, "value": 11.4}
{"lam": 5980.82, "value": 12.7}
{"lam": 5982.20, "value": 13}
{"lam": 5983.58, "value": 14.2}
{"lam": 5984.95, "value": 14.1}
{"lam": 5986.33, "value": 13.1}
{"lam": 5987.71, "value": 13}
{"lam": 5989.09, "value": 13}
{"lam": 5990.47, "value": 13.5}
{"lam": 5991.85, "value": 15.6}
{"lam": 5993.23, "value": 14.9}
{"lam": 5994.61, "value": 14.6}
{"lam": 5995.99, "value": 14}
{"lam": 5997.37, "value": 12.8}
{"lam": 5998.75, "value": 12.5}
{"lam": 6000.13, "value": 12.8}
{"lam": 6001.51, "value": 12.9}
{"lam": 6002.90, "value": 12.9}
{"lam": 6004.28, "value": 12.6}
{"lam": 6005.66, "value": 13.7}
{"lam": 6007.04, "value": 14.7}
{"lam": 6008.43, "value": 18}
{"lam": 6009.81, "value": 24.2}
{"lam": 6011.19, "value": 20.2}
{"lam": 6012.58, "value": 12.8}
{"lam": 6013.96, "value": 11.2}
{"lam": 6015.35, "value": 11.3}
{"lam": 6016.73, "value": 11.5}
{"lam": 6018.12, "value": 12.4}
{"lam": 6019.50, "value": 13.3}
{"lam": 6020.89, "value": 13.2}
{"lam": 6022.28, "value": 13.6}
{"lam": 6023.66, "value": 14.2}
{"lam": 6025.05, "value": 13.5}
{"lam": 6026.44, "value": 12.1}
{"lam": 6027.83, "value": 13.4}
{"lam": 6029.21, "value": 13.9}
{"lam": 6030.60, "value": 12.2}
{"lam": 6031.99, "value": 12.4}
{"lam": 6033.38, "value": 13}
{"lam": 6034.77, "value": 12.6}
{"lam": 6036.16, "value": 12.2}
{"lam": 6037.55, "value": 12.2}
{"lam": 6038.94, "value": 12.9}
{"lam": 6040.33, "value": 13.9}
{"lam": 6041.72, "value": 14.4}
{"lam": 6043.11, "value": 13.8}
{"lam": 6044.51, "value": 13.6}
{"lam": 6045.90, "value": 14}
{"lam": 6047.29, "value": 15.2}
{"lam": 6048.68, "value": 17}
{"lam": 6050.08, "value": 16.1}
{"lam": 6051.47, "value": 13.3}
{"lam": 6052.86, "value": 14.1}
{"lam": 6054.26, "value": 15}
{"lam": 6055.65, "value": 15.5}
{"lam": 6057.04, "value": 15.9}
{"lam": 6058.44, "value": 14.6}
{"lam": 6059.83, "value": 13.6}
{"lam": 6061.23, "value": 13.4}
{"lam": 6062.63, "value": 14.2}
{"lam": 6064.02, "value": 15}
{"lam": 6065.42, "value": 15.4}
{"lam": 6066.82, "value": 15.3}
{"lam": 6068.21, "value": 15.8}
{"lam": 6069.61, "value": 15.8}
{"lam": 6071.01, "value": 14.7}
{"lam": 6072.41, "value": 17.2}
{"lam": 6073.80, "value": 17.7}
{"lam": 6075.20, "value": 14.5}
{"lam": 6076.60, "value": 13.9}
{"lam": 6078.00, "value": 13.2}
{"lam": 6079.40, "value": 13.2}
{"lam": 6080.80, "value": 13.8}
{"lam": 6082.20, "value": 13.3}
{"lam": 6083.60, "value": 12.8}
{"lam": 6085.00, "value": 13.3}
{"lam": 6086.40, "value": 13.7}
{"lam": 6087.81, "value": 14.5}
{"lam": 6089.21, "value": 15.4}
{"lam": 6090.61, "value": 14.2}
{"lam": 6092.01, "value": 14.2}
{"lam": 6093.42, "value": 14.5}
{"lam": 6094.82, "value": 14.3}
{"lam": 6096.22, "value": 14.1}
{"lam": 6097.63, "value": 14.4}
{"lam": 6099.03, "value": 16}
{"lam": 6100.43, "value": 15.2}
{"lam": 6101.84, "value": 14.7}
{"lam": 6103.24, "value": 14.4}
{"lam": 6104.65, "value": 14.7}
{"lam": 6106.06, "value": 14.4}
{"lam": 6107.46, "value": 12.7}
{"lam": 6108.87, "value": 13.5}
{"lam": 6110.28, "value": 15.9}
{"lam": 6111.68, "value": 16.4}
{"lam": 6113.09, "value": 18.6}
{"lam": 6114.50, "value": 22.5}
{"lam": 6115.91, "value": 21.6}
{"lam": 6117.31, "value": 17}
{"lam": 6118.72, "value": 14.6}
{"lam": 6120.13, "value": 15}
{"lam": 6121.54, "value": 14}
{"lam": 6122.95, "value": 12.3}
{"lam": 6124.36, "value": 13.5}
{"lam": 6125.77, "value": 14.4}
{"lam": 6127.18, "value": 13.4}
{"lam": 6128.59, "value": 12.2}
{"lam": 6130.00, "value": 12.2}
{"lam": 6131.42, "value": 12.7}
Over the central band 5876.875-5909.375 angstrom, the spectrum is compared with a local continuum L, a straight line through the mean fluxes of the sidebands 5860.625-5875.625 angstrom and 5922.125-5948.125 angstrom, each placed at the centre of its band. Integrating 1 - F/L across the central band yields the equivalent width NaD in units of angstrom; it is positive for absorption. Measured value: 5.26 angstrom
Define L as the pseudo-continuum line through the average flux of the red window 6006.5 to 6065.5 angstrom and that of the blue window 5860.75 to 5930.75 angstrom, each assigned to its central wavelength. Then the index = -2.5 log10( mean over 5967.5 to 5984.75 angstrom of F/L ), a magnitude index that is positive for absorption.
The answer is 0.19 mag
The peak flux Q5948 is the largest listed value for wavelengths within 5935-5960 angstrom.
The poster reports 17.3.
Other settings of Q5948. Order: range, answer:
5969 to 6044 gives 24.2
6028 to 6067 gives 17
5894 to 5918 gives 14.4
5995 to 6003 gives 14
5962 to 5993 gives 15.6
